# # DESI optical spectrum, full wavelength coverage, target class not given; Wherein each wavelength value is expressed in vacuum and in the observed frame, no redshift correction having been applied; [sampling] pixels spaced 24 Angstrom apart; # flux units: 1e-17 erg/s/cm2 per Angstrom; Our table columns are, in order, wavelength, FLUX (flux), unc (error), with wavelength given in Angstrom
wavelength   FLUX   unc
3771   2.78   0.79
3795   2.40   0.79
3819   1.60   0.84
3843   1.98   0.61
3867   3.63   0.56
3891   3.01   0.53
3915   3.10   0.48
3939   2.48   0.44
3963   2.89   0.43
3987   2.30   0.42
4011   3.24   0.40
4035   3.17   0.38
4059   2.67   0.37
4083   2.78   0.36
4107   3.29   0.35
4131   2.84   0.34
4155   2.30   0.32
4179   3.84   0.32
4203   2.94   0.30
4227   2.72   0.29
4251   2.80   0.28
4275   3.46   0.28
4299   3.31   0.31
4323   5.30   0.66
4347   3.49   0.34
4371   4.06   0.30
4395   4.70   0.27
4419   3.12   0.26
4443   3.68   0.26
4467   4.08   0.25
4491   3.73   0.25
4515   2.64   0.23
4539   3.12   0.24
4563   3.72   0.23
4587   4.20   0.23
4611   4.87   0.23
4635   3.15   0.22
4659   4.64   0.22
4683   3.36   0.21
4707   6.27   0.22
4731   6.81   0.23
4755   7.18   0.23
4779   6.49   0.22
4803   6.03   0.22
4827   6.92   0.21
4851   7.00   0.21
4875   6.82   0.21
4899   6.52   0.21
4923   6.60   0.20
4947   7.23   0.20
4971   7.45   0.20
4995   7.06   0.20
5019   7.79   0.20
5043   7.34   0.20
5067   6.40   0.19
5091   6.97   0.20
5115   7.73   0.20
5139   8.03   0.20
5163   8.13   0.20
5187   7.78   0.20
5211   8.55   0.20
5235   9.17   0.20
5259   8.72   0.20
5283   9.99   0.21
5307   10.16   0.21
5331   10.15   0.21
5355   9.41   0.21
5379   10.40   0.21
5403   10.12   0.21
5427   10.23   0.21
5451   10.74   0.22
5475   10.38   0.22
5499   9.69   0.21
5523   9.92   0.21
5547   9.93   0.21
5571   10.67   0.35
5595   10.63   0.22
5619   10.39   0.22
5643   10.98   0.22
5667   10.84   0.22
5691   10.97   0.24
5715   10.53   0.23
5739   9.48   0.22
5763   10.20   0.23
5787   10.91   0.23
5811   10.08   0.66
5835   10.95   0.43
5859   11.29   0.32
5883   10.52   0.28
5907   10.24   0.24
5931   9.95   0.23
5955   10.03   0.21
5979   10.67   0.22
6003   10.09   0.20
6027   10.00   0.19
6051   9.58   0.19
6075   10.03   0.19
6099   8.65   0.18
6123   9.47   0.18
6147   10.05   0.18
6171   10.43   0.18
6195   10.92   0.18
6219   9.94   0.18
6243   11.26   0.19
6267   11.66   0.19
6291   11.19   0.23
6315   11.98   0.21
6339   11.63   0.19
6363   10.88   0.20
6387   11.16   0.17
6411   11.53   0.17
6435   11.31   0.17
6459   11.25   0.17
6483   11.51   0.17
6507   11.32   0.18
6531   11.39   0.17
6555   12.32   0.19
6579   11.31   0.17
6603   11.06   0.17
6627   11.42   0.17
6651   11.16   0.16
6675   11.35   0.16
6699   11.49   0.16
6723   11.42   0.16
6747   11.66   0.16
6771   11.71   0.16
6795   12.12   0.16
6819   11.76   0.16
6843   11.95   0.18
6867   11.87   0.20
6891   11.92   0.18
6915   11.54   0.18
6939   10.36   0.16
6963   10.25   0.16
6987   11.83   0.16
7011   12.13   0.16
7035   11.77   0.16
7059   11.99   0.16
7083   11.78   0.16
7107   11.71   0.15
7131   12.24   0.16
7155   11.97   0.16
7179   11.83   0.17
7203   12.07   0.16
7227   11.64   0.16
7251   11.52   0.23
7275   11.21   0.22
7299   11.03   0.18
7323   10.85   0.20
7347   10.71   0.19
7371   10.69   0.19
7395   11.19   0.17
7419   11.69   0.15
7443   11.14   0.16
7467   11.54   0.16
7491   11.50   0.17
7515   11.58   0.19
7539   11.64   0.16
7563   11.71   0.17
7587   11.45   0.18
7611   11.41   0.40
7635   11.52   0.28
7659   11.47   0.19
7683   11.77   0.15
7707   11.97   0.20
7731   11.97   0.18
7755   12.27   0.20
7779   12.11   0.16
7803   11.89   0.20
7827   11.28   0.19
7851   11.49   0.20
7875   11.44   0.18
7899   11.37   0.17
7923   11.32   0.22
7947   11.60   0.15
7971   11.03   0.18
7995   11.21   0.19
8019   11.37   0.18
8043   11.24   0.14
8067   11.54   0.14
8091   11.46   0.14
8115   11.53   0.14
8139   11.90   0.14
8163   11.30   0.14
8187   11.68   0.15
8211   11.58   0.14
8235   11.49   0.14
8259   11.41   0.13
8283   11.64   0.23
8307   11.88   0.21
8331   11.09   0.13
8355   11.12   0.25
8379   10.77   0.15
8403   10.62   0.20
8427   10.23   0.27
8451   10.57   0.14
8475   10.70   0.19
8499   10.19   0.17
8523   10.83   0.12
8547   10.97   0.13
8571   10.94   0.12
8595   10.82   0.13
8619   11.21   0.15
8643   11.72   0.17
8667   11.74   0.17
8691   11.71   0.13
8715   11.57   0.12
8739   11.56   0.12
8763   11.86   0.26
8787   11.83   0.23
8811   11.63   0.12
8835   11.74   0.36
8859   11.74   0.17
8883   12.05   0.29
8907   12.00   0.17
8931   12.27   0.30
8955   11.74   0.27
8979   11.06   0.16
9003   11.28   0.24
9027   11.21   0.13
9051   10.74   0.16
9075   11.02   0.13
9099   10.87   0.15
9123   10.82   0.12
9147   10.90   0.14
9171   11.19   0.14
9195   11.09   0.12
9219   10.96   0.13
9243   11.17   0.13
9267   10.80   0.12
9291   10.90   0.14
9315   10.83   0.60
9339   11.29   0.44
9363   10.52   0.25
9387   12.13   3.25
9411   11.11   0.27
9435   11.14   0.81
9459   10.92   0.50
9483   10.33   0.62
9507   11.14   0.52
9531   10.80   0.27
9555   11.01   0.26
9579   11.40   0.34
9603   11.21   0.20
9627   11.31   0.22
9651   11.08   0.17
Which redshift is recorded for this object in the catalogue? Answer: 0.18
